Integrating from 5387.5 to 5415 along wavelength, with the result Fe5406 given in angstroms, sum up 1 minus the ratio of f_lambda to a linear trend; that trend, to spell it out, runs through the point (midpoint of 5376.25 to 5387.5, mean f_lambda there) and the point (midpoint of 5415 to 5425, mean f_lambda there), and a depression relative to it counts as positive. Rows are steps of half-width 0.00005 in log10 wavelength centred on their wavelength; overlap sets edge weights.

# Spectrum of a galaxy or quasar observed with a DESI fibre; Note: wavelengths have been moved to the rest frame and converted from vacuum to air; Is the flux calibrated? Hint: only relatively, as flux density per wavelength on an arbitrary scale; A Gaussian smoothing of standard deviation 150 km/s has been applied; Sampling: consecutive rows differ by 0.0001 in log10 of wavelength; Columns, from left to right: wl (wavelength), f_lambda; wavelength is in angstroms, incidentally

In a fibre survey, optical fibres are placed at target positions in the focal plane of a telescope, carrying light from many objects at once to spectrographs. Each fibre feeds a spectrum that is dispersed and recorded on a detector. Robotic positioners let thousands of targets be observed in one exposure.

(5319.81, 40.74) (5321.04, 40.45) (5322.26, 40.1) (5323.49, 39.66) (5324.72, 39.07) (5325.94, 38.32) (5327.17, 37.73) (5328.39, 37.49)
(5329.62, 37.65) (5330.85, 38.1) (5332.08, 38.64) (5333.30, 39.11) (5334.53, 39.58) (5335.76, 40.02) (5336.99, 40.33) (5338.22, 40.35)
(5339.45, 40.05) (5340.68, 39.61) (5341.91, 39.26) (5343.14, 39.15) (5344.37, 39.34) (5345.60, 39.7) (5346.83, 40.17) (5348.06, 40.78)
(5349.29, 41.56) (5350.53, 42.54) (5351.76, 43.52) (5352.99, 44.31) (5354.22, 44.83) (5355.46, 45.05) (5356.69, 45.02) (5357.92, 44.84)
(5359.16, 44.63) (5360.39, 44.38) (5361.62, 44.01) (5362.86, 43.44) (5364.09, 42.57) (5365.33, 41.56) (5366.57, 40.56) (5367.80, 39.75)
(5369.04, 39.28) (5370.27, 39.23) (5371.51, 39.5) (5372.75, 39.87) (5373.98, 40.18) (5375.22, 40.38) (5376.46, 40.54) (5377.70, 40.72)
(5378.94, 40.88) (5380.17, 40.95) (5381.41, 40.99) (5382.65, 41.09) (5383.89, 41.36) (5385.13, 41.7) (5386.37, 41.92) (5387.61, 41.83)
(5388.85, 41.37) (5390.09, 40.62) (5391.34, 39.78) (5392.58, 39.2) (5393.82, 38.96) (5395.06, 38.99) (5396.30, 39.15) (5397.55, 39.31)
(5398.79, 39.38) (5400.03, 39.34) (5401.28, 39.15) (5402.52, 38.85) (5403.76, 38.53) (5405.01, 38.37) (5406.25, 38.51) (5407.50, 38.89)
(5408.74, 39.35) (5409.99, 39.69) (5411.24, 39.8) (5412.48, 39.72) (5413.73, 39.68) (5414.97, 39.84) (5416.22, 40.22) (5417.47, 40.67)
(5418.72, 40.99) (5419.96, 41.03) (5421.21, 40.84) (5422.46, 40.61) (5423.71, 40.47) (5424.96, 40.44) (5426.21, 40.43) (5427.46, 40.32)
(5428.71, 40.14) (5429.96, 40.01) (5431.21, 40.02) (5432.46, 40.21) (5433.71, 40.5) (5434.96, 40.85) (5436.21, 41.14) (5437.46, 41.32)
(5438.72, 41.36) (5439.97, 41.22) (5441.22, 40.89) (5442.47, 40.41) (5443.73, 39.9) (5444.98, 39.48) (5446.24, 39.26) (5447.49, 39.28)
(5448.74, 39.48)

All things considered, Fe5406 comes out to 1.0 angstroms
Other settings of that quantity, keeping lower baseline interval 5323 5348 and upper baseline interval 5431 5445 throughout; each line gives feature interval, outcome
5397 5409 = 0.37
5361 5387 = -0.80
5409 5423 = 0.04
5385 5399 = -0.05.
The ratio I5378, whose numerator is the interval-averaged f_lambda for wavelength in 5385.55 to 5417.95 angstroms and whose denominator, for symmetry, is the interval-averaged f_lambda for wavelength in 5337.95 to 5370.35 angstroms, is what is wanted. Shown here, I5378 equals 0.9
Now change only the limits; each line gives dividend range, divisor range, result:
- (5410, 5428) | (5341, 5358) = 0.96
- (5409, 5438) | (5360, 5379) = 0.98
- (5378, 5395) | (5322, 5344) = 1.04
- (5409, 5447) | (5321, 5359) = 0.99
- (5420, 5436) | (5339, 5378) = 0.97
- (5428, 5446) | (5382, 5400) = 1.01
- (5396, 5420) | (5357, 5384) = 0.95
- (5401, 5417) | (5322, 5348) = 1.00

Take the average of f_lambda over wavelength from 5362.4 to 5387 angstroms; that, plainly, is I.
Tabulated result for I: 40.8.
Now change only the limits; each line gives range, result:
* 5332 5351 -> 40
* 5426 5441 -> 40.7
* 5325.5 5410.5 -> 40.5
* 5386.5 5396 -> 40.2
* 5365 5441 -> 40.2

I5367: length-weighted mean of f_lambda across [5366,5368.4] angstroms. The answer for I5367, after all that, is 40.2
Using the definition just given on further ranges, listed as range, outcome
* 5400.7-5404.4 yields 38.9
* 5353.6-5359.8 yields 44.9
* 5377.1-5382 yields 40.9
